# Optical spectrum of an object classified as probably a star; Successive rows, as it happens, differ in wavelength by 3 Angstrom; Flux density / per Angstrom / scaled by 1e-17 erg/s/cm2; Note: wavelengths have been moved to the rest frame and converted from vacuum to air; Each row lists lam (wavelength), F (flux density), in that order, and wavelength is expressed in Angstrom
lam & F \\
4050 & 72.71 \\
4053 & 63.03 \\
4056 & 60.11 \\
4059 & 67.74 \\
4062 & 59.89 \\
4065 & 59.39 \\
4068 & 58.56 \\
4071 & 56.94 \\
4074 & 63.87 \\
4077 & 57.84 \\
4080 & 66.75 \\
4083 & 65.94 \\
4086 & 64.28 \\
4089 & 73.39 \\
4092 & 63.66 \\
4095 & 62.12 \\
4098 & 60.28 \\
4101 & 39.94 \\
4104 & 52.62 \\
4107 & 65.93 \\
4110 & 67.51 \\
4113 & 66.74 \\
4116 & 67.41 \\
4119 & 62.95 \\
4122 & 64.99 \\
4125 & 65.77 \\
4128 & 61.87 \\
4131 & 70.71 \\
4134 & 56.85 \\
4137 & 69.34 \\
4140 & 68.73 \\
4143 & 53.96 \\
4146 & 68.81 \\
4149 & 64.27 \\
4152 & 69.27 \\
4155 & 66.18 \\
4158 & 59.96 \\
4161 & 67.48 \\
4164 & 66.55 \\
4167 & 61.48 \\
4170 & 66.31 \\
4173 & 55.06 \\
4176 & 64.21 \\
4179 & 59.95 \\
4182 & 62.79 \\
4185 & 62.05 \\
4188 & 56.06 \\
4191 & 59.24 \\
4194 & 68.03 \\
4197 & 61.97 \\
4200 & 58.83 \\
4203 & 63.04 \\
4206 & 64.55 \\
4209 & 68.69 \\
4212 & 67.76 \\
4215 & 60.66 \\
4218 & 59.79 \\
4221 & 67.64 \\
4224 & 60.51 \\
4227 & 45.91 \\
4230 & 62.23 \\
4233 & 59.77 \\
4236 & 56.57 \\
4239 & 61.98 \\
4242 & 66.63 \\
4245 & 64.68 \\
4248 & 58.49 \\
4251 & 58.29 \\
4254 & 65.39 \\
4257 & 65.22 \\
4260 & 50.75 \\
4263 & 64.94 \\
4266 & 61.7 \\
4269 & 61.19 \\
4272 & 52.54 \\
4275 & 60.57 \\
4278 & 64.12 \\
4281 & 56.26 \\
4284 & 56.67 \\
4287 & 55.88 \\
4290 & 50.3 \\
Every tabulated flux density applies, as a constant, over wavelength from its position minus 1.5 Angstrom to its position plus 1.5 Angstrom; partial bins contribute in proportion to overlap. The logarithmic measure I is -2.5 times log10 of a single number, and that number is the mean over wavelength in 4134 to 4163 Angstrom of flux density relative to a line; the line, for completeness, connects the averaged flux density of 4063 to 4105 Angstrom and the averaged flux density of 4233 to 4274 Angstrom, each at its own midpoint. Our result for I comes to -0.076 mag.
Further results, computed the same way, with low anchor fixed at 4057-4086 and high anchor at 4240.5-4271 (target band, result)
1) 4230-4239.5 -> 0.04 mag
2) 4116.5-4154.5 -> -0.05 mag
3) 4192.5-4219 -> -0.04 mag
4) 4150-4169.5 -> -0.06 mag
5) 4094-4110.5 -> 0.08 mag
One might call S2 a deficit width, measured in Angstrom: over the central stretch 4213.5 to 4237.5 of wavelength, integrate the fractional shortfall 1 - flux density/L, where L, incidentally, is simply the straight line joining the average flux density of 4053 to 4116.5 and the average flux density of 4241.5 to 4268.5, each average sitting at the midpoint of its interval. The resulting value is 1.0 Angstrom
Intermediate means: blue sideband 61.9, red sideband 61.6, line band 59.1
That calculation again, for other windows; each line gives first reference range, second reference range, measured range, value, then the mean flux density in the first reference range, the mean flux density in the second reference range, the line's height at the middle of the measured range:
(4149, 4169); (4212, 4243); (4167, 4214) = 0.3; 65.1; 60.4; 63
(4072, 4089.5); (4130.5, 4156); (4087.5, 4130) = 1.5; 64.6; 65.1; 64.9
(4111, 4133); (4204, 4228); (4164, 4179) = 0.4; 65.6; 62.3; 63.9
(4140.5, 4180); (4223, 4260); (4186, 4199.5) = 0.2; 63.5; 60.1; 62.1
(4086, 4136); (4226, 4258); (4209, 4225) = -0.7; 62.8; 60.6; 61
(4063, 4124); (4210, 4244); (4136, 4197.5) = -1.9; 62.1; 61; 61.5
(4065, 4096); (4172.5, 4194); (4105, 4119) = -0.8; 63.2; 60.7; 62.4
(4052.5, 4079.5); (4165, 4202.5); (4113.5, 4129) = -0.9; 61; 61.4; 61.2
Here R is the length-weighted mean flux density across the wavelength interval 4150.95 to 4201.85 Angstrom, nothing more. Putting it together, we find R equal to 62.6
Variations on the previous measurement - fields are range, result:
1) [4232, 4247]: 61.9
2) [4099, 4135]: 62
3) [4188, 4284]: 61.1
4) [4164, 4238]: 61.5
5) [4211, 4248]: 61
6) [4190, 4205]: 62.4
